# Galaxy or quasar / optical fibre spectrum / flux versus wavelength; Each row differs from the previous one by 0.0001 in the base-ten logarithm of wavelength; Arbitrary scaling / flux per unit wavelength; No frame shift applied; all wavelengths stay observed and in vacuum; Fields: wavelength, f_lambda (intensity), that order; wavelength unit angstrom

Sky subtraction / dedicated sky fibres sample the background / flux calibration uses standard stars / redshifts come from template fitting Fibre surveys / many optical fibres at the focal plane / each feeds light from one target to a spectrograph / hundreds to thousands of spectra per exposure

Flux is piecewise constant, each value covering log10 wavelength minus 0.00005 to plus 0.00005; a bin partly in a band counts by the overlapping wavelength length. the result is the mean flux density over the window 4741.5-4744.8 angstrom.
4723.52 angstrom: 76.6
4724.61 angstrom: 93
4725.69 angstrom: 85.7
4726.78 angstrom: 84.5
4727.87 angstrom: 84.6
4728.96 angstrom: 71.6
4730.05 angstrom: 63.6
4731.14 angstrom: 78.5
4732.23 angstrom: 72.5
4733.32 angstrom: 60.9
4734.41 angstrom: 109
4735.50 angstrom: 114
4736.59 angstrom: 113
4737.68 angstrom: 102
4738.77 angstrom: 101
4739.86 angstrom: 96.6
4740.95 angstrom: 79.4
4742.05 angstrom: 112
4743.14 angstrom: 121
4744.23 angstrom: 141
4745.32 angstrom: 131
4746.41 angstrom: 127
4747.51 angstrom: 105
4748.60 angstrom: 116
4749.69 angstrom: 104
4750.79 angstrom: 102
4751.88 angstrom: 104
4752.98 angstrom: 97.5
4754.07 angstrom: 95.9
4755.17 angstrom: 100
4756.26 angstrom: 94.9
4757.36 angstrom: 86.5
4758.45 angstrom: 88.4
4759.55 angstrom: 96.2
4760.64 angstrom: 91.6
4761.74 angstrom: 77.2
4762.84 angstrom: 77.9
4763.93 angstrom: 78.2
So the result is 125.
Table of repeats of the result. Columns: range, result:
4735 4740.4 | 105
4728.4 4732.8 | 71.5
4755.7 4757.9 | 90.8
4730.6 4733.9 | 71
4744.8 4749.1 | 120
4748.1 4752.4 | 106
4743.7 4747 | 133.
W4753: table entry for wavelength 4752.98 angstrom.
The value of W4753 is 97.5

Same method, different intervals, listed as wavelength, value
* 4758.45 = 88.4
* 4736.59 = 113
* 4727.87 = 84.6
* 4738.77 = 101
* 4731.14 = 78.5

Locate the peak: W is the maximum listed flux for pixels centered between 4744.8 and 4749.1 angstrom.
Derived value 131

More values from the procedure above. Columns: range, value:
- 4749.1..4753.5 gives 104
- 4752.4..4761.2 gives 100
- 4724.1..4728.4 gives 93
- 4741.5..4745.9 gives 141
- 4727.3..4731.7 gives 84.6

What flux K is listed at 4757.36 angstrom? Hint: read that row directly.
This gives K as 86.5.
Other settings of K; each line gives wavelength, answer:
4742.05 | 112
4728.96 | 71.6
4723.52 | 76.6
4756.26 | 94.9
